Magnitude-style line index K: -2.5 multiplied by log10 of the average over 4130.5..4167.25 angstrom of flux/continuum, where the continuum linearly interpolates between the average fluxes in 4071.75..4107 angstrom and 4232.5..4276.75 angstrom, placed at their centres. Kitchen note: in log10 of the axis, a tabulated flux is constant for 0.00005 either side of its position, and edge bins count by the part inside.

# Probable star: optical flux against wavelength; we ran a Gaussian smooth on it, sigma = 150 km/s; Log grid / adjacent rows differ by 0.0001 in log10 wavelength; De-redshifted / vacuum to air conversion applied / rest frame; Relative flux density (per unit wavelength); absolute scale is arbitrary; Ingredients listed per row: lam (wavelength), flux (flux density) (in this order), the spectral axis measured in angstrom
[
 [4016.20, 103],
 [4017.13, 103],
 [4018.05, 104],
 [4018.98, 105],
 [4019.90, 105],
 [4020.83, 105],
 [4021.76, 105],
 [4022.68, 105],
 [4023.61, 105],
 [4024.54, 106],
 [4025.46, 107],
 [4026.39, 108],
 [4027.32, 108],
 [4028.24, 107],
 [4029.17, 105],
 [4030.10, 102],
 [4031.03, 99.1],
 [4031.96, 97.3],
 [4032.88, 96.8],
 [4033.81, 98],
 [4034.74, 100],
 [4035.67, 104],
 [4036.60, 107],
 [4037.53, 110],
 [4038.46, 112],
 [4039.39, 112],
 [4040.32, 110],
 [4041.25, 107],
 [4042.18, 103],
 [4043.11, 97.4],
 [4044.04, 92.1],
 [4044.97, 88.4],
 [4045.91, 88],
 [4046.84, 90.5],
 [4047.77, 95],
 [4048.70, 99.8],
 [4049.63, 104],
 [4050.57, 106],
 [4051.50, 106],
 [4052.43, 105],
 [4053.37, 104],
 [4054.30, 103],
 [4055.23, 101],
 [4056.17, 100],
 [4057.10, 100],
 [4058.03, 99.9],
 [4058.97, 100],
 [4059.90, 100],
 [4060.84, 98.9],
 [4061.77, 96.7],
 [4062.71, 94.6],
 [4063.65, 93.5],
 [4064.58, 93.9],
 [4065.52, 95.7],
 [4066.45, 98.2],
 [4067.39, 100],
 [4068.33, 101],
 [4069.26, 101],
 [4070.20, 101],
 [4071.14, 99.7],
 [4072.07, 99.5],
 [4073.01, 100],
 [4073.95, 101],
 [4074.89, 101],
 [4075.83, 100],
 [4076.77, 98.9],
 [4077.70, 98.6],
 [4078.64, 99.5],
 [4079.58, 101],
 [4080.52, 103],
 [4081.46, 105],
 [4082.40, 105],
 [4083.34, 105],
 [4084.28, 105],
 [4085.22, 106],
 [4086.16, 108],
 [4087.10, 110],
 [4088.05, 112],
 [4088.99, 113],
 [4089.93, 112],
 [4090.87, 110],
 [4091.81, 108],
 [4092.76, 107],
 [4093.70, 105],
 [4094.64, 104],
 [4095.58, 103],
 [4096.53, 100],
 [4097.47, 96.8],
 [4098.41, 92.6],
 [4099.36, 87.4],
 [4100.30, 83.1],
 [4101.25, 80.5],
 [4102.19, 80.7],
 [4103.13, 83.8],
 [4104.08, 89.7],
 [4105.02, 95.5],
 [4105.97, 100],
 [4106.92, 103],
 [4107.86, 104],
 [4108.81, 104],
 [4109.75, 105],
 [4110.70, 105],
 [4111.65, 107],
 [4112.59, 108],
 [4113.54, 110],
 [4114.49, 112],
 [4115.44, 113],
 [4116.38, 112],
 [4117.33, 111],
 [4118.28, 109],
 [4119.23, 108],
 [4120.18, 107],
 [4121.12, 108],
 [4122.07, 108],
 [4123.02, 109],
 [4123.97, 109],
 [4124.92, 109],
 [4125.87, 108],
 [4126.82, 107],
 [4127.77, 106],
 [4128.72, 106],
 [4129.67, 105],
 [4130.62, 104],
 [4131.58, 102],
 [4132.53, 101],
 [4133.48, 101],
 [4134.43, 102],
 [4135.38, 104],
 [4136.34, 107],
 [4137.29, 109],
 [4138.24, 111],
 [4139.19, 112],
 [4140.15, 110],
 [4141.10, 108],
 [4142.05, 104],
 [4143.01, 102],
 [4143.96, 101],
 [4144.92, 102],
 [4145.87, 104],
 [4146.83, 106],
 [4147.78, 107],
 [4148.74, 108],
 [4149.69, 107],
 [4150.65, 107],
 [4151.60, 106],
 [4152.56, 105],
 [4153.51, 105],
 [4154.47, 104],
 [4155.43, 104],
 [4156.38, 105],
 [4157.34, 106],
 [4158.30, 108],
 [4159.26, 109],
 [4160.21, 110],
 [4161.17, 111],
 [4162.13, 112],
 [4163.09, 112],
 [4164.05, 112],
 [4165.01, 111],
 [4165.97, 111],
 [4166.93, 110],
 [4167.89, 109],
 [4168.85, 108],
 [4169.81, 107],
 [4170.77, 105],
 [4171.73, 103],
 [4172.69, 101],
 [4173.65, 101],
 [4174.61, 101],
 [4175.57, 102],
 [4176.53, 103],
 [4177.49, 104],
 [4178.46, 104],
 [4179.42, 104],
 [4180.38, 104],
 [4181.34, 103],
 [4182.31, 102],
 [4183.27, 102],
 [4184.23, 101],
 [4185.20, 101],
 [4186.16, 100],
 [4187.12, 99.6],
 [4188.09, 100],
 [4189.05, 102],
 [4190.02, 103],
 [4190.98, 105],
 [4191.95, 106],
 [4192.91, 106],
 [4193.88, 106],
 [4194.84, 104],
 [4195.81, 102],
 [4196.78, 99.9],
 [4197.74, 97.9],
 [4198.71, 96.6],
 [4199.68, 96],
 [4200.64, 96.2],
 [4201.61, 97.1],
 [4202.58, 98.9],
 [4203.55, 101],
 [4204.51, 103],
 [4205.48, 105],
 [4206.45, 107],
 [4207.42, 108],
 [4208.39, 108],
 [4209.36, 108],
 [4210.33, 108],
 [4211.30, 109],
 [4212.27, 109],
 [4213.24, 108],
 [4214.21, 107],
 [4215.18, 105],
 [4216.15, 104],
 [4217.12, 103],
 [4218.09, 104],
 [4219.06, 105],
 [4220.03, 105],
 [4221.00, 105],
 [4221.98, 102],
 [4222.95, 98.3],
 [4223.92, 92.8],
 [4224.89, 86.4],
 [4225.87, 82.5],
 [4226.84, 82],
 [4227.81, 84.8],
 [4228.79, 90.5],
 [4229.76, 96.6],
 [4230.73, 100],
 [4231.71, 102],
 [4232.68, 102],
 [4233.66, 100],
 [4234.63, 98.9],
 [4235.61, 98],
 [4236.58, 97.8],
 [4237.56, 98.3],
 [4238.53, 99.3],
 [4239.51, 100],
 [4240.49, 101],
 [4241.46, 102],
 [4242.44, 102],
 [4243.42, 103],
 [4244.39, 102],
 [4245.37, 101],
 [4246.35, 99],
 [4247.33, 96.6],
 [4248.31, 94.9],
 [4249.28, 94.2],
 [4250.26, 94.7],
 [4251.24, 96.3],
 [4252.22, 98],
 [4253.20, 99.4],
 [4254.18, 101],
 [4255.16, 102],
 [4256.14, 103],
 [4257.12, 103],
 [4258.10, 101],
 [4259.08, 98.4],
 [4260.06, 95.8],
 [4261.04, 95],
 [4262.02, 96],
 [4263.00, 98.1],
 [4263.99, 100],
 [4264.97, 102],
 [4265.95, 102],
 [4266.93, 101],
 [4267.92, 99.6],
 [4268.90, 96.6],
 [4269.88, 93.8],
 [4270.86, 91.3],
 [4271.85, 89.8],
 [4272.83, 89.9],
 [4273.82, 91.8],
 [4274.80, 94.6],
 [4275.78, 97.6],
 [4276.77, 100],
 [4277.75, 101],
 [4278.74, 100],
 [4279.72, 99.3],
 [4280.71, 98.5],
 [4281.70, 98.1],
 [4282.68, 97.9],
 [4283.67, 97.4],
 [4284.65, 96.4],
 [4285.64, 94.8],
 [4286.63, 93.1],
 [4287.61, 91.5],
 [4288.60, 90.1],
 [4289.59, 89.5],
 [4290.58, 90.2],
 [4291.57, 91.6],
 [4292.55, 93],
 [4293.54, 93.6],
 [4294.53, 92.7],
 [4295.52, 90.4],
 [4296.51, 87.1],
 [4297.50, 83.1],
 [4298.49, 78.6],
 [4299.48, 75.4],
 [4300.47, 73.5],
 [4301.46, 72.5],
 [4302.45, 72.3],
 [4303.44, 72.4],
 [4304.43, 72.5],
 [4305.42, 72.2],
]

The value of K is -0.075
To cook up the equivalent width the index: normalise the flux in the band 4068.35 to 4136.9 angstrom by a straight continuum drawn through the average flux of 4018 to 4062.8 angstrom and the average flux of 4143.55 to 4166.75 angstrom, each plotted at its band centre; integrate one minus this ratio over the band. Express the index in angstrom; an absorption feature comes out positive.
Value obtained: 1.15 angstrom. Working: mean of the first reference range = 102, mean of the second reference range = 107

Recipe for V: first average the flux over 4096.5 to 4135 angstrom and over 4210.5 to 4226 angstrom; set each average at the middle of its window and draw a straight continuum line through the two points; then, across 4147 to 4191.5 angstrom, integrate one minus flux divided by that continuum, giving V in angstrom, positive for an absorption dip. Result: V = -1.3 angstrom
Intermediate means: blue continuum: 102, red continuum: 102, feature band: 105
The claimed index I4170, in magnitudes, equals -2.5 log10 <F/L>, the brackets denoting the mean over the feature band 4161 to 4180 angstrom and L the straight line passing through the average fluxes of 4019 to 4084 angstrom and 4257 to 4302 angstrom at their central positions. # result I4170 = -0.10 mag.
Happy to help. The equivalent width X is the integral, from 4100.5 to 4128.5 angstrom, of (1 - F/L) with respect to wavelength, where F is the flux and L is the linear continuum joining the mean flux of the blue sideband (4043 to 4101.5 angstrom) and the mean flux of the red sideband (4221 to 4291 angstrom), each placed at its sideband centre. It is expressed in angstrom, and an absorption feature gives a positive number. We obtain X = -1.2 angstrom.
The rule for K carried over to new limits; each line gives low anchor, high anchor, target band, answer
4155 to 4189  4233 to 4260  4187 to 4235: 0.013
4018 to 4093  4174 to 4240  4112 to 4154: -0.053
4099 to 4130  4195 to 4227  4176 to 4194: -0.011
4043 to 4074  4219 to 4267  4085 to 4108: -0.012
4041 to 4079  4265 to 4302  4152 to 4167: -0.130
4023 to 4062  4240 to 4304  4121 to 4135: -0.068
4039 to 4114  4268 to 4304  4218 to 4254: -0.054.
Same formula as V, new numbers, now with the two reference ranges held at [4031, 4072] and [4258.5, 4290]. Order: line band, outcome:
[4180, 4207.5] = -1.13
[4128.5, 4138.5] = -0.58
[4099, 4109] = 0.77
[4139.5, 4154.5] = -1.05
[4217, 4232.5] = 0.16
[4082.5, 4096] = -1.09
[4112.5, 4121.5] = -0.98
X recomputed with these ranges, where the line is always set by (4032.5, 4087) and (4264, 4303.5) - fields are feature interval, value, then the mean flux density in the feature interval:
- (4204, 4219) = -1.8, 106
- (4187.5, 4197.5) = -0.8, 103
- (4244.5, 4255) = -0.5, 97.8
